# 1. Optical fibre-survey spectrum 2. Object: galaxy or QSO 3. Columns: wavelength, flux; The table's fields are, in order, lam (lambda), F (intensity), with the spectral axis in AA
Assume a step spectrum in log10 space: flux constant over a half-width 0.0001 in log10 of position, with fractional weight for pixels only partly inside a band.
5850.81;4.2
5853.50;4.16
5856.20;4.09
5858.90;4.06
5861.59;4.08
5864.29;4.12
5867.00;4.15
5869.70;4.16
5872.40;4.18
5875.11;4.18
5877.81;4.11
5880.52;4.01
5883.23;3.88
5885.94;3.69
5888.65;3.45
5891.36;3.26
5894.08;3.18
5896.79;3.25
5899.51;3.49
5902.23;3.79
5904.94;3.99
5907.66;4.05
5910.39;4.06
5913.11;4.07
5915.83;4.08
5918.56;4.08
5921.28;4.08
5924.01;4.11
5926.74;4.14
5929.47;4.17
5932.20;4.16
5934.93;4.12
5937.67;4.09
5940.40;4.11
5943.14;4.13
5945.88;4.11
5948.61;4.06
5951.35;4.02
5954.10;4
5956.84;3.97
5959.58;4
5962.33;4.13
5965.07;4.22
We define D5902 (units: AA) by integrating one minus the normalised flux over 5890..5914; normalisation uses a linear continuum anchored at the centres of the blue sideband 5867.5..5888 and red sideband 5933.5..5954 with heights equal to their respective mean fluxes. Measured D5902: 2.2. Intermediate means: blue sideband 4.02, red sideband 4.09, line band 3.67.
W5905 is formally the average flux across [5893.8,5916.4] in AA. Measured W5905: 3.79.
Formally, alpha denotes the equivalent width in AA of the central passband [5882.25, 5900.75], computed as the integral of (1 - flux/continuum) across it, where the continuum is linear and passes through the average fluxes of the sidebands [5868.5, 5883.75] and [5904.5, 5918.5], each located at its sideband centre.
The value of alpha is 2.9 AA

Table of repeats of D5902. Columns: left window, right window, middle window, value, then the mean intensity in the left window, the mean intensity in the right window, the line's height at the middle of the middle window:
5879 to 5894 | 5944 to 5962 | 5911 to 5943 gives -1.96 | 3.62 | 4.04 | 3.87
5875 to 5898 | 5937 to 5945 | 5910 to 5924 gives -0.62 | 3.64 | 4.11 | 3.91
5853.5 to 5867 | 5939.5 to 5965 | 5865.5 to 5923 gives 3.08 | 4.1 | 4.07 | 4.09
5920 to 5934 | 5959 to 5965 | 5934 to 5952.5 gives 0.13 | 4.13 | 4.11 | 4.12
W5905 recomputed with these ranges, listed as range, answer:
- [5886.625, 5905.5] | 3.47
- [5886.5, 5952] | 3.92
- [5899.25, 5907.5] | 3.84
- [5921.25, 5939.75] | 4.13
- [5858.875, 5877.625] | 4.14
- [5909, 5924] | 4.08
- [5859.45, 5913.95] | 3.86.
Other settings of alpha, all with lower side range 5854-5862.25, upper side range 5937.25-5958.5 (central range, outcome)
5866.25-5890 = 0.62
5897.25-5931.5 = 0.65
